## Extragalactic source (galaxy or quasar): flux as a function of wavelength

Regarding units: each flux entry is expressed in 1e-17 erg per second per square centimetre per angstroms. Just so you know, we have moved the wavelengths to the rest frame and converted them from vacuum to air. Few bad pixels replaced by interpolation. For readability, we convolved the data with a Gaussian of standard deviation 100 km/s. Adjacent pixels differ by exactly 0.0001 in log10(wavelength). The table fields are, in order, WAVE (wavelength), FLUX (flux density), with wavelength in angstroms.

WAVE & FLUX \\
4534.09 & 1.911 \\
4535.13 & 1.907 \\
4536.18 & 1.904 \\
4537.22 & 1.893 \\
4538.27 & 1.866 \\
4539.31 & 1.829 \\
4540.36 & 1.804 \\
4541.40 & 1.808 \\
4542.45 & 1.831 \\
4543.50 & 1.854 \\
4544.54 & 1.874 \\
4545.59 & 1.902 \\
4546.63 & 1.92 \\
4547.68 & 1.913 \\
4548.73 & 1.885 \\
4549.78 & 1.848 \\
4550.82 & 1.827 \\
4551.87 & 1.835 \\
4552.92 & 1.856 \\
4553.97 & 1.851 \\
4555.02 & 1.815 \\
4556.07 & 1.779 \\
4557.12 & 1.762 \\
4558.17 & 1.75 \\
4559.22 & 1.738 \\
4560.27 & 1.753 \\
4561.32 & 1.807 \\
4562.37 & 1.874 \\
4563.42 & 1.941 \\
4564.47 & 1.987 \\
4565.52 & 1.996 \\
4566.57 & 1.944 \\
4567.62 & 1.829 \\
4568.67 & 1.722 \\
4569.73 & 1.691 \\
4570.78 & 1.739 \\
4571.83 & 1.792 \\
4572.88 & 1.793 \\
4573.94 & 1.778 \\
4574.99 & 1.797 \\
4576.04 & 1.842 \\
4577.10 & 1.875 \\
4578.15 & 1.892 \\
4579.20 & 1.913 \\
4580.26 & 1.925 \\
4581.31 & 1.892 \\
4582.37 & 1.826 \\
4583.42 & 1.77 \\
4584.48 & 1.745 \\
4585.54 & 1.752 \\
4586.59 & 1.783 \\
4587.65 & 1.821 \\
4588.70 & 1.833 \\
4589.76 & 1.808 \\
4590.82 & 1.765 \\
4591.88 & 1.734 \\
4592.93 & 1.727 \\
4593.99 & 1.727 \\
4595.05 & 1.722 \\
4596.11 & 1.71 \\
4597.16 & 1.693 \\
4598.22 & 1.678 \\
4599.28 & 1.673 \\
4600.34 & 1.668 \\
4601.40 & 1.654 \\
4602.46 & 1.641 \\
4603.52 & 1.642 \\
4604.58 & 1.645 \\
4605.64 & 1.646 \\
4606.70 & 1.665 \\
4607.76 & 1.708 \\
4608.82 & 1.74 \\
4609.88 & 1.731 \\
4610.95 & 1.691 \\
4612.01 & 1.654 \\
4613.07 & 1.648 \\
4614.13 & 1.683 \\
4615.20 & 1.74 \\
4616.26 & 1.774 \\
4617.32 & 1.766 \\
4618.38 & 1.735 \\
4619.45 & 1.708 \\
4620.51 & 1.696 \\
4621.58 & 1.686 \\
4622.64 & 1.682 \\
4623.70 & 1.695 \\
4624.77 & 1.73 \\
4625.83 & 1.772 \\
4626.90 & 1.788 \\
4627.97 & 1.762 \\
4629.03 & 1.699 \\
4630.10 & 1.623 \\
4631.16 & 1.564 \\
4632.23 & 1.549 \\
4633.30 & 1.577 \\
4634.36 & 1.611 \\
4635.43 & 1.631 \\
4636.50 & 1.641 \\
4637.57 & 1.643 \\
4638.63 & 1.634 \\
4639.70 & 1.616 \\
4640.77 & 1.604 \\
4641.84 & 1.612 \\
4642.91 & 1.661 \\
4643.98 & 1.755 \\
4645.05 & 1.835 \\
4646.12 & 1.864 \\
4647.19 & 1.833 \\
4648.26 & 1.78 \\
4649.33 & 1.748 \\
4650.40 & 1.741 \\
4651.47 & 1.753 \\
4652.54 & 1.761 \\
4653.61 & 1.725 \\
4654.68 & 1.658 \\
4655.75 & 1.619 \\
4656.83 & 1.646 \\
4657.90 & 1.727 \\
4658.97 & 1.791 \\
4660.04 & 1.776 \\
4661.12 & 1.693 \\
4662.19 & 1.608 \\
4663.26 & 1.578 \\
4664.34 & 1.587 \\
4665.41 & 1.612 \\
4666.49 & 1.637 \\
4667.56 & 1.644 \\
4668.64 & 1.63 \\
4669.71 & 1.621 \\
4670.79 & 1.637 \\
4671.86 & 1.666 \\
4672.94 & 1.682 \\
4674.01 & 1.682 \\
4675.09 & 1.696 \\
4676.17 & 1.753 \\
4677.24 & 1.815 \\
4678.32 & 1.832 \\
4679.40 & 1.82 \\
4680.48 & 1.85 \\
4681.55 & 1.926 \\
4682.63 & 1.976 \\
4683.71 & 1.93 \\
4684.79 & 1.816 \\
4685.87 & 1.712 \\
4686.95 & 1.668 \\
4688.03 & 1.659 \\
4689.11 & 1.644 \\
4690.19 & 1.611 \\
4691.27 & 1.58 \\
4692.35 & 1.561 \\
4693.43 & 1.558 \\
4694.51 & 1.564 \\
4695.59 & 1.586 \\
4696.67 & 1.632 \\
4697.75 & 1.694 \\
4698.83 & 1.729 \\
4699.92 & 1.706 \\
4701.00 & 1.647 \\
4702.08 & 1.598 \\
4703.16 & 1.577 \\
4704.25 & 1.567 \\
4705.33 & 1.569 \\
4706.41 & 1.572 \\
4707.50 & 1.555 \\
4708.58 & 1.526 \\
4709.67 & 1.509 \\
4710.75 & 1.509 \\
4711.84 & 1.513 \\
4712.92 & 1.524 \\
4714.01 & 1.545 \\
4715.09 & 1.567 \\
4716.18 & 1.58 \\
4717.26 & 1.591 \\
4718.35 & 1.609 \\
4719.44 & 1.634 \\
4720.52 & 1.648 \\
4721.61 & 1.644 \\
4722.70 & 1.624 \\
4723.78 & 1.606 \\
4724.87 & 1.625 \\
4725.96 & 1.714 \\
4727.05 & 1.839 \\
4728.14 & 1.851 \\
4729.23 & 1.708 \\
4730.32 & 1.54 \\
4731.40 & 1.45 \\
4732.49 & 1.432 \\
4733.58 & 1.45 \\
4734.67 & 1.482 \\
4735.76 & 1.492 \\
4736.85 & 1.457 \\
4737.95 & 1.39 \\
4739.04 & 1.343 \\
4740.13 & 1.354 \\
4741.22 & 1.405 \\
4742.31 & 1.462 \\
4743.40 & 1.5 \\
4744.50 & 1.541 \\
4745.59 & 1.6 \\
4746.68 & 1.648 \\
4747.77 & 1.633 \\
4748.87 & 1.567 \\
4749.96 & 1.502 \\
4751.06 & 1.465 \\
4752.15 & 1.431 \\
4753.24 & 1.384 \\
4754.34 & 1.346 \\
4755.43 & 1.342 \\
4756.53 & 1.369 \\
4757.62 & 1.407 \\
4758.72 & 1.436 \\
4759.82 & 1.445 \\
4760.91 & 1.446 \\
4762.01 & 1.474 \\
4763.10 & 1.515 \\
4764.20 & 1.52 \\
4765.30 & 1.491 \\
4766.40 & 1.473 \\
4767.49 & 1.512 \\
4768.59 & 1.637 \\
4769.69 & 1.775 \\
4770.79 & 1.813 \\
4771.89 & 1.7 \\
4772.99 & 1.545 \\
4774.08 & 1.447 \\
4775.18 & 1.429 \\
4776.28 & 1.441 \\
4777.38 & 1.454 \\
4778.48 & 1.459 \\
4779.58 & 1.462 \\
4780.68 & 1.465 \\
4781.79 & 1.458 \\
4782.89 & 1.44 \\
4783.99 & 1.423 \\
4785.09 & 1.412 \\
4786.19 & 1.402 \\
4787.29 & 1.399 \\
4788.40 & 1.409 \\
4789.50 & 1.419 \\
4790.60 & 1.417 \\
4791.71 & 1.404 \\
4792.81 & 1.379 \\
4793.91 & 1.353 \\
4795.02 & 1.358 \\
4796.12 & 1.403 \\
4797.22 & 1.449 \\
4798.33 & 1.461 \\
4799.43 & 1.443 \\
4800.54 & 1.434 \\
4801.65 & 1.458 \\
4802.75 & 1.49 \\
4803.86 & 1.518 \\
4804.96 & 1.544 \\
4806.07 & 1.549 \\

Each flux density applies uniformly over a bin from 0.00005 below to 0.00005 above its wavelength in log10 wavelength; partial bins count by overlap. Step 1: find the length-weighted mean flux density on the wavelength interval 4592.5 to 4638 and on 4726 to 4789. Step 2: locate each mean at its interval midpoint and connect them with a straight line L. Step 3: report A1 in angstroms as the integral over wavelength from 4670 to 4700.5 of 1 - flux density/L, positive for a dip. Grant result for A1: -2.3 angstroms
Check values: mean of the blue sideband 1.68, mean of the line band 1.71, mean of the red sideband 1.5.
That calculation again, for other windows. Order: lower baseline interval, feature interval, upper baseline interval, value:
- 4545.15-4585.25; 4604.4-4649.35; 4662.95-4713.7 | 1.4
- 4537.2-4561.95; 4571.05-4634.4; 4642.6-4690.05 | 1.9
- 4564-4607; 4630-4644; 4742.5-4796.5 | 0.6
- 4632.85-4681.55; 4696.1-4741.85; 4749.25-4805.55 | 0.2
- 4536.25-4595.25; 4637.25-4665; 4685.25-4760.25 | -0.4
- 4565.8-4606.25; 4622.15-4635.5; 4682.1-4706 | 0.4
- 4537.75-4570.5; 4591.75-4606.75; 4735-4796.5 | 0.7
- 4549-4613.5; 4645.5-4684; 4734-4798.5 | -2.2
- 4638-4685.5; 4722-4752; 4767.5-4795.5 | 0.5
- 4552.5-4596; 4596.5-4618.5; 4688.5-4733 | 0.9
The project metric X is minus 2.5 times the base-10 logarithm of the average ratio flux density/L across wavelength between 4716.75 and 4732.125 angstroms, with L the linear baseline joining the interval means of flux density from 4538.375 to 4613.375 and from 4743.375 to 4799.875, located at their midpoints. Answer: -0.07 mag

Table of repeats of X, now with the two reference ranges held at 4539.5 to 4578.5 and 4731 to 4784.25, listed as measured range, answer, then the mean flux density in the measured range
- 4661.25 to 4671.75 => 0.01 mag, 1.62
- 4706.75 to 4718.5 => 0.01 mag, 1.55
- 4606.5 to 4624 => 0.02 mag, 1.71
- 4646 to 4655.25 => -0.05 mag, 1.76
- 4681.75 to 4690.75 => -0.09 mag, 1.76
